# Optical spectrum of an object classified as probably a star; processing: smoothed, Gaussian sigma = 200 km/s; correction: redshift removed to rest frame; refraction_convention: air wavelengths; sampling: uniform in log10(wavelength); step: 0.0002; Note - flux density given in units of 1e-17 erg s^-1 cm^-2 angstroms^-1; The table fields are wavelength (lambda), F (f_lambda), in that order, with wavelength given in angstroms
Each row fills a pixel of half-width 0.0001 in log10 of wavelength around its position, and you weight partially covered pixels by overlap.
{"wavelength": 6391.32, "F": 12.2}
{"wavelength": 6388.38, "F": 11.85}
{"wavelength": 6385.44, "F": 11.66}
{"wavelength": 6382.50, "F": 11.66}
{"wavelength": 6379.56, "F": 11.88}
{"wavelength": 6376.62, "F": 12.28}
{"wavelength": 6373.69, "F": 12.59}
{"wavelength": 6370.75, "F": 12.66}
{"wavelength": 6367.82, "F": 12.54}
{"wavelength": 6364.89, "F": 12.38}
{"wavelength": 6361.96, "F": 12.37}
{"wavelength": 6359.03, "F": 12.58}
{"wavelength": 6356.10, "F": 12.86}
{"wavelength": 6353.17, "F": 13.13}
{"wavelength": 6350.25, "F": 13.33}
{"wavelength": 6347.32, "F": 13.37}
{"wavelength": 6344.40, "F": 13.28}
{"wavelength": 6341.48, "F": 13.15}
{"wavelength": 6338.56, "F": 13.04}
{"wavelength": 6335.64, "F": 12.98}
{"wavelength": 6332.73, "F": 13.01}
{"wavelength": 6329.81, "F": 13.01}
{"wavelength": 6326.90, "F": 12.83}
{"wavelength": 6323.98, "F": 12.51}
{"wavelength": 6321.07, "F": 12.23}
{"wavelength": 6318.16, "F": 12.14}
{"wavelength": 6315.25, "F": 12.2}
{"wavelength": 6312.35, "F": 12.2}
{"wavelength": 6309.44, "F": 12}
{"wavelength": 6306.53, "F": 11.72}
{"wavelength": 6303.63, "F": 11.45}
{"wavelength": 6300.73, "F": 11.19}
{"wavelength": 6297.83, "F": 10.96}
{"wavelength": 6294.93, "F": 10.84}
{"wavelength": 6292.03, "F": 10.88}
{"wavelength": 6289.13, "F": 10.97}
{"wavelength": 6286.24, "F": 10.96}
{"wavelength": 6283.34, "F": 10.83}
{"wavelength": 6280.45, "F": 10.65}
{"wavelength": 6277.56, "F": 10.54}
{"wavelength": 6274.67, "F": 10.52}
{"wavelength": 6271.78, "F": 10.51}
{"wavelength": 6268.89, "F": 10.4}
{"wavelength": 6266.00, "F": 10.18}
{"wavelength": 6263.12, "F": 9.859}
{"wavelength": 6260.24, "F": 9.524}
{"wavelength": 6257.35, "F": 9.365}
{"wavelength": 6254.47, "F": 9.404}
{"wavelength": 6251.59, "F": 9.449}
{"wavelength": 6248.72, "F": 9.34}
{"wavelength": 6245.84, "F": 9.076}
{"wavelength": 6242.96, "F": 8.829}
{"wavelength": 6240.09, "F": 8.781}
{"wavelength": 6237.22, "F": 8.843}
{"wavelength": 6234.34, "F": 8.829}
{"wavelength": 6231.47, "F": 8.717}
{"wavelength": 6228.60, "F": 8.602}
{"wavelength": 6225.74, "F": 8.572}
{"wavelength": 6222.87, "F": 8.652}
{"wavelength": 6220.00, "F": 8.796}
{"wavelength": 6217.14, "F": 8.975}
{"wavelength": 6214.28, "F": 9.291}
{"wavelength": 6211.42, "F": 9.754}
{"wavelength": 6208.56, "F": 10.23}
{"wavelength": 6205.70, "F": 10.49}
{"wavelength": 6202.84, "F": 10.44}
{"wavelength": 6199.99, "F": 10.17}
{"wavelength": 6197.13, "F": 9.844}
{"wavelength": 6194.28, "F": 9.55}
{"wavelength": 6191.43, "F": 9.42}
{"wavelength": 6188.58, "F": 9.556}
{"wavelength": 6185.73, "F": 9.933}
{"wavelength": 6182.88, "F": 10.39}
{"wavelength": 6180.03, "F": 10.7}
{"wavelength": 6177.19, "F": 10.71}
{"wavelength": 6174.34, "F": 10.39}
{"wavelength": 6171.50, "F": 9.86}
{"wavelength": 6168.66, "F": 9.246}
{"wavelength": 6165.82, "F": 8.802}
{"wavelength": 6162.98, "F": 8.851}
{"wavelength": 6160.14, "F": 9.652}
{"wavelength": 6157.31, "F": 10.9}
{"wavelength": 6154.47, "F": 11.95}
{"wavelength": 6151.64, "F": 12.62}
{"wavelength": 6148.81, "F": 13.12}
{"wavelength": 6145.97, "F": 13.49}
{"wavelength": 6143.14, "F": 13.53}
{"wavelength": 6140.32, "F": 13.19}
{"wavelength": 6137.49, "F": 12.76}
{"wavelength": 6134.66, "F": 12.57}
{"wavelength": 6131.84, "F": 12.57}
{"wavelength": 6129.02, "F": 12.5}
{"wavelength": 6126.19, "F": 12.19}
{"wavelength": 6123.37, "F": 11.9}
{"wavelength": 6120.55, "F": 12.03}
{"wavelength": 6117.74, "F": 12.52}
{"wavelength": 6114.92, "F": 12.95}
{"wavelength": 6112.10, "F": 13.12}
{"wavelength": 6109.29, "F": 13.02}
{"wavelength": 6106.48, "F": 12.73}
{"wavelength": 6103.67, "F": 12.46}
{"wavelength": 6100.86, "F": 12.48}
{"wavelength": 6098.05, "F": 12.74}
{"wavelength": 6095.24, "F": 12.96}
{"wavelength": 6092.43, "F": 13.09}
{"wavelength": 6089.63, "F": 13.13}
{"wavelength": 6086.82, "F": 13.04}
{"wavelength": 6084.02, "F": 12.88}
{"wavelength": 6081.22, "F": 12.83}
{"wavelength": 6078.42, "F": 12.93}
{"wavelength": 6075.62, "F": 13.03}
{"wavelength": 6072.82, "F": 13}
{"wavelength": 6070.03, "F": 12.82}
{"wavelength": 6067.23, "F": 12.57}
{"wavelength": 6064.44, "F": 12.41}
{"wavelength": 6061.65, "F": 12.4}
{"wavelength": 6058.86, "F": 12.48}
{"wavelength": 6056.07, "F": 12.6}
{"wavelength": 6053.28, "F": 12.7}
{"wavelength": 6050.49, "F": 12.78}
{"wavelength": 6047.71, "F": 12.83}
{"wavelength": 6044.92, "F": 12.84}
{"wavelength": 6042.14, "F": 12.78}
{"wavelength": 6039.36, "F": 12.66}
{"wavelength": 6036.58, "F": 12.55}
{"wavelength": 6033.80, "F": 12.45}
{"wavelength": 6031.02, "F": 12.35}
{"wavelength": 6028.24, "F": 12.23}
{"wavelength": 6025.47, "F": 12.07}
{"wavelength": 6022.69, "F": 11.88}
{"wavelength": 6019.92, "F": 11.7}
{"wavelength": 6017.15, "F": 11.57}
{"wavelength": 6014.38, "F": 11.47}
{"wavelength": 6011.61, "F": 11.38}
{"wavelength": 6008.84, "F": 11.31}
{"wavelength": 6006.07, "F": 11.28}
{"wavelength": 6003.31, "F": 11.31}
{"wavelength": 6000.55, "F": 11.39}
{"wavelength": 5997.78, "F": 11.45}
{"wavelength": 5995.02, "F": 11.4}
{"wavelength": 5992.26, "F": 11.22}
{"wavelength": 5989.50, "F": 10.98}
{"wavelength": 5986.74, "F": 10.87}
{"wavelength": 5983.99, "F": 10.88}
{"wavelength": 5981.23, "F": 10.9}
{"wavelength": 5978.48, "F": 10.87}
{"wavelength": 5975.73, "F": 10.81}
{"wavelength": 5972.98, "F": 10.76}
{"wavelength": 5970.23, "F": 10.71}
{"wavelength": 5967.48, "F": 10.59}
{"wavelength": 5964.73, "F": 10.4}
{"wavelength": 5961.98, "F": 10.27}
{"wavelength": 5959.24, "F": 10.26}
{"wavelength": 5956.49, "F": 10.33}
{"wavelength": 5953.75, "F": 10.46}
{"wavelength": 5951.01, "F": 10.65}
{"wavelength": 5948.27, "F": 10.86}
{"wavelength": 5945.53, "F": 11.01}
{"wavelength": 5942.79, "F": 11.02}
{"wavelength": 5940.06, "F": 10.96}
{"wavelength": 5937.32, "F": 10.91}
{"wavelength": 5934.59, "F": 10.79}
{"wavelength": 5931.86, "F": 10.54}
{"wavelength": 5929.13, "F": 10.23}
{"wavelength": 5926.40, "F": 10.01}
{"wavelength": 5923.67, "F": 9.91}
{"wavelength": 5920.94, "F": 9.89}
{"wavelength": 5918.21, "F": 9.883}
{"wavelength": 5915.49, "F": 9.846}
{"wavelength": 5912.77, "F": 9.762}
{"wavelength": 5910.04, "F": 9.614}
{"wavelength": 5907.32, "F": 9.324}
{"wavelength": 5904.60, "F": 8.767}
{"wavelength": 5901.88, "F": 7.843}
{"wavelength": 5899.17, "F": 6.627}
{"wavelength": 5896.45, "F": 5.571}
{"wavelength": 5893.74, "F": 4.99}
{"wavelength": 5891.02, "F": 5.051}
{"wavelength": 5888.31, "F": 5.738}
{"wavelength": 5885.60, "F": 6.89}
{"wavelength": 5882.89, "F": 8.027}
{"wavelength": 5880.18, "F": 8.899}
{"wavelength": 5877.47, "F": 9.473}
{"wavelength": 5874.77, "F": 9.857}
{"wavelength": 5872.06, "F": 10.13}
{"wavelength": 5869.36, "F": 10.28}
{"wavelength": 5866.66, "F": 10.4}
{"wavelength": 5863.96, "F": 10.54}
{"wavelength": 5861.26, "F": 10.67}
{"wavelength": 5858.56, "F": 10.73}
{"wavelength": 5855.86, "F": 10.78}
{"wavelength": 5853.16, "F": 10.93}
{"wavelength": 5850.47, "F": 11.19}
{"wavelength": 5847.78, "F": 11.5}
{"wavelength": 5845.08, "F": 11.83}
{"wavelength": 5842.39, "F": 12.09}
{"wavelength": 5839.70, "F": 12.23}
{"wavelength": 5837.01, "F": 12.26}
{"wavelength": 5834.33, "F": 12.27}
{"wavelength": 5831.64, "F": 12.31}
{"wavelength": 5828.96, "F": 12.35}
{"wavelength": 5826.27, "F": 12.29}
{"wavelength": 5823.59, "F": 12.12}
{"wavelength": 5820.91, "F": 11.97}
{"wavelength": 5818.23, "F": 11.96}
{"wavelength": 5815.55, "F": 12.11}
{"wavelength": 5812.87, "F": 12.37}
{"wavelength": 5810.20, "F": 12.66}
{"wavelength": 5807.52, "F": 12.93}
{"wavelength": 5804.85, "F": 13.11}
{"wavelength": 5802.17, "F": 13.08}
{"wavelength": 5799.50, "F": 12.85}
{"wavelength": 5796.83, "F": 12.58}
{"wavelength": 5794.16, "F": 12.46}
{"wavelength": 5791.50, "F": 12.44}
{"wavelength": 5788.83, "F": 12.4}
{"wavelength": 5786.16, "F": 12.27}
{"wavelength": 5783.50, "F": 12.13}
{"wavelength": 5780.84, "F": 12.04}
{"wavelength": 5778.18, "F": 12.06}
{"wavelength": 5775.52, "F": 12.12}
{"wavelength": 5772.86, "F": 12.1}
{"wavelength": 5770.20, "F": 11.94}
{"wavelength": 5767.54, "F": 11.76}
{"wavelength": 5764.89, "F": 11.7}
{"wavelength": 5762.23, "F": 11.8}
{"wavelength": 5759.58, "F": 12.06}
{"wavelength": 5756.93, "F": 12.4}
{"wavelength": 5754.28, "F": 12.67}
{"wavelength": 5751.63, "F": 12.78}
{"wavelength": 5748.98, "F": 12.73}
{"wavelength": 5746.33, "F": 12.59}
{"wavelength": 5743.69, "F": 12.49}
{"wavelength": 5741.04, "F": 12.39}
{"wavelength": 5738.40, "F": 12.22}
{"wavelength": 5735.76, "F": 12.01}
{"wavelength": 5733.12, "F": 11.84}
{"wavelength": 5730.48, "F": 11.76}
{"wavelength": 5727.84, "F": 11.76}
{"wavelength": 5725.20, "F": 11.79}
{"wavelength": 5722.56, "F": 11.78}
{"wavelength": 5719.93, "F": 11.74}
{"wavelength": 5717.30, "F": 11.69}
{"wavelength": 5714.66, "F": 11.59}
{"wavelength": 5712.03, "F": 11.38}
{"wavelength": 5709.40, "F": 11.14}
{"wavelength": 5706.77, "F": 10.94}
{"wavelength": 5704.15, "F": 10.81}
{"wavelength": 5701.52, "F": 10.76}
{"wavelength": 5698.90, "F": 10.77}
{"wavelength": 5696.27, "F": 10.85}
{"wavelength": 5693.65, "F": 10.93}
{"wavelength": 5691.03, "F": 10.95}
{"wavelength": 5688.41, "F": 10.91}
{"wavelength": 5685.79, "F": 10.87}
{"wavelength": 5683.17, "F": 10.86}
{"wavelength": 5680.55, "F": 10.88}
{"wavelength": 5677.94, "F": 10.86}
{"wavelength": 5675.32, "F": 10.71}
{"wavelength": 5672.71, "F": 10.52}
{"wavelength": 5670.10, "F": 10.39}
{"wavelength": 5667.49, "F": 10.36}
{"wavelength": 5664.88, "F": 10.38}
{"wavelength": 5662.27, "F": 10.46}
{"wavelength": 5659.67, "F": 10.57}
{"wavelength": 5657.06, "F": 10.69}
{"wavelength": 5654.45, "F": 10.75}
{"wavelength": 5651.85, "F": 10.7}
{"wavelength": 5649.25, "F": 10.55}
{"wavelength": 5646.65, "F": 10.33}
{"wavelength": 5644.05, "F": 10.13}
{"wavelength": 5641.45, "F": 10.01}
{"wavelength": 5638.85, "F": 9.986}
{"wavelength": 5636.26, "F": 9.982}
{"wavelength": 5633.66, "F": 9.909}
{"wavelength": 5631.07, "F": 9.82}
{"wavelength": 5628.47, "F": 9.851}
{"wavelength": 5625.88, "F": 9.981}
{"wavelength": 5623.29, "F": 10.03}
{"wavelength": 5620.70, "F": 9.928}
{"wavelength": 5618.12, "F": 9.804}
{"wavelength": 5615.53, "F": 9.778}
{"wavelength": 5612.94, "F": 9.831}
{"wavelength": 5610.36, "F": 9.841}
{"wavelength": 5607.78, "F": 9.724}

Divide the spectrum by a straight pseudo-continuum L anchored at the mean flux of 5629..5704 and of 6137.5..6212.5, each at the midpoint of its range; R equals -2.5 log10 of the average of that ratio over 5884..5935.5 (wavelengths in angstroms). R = 0.244 mag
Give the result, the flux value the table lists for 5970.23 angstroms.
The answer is 10.71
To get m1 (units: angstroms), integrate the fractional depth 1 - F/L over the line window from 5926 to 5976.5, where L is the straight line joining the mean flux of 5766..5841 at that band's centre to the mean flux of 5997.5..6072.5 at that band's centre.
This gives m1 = 6.7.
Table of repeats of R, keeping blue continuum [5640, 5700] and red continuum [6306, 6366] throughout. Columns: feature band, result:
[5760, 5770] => -0.084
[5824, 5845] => -0.101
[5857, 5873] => 0.076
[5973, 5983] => 0.071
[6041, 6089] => -0.080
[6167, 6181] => 0.200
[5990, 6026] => 0.020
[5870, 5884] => 0.203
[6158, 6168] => 0.297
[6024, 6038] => -0.052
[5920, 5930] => 0.144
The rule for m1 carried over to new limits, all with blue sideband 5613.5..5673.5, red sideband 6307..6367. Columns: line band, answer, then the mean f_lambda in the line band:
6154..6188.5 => 5.9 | 10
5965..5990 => 1.4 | 10.8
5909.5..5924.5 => 1.8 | 9.82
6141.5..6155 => -1.1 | 13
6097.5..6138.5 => -2.2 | 12.6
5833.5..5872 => -0.9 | 11.2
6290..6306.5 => 1.9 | 11.1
